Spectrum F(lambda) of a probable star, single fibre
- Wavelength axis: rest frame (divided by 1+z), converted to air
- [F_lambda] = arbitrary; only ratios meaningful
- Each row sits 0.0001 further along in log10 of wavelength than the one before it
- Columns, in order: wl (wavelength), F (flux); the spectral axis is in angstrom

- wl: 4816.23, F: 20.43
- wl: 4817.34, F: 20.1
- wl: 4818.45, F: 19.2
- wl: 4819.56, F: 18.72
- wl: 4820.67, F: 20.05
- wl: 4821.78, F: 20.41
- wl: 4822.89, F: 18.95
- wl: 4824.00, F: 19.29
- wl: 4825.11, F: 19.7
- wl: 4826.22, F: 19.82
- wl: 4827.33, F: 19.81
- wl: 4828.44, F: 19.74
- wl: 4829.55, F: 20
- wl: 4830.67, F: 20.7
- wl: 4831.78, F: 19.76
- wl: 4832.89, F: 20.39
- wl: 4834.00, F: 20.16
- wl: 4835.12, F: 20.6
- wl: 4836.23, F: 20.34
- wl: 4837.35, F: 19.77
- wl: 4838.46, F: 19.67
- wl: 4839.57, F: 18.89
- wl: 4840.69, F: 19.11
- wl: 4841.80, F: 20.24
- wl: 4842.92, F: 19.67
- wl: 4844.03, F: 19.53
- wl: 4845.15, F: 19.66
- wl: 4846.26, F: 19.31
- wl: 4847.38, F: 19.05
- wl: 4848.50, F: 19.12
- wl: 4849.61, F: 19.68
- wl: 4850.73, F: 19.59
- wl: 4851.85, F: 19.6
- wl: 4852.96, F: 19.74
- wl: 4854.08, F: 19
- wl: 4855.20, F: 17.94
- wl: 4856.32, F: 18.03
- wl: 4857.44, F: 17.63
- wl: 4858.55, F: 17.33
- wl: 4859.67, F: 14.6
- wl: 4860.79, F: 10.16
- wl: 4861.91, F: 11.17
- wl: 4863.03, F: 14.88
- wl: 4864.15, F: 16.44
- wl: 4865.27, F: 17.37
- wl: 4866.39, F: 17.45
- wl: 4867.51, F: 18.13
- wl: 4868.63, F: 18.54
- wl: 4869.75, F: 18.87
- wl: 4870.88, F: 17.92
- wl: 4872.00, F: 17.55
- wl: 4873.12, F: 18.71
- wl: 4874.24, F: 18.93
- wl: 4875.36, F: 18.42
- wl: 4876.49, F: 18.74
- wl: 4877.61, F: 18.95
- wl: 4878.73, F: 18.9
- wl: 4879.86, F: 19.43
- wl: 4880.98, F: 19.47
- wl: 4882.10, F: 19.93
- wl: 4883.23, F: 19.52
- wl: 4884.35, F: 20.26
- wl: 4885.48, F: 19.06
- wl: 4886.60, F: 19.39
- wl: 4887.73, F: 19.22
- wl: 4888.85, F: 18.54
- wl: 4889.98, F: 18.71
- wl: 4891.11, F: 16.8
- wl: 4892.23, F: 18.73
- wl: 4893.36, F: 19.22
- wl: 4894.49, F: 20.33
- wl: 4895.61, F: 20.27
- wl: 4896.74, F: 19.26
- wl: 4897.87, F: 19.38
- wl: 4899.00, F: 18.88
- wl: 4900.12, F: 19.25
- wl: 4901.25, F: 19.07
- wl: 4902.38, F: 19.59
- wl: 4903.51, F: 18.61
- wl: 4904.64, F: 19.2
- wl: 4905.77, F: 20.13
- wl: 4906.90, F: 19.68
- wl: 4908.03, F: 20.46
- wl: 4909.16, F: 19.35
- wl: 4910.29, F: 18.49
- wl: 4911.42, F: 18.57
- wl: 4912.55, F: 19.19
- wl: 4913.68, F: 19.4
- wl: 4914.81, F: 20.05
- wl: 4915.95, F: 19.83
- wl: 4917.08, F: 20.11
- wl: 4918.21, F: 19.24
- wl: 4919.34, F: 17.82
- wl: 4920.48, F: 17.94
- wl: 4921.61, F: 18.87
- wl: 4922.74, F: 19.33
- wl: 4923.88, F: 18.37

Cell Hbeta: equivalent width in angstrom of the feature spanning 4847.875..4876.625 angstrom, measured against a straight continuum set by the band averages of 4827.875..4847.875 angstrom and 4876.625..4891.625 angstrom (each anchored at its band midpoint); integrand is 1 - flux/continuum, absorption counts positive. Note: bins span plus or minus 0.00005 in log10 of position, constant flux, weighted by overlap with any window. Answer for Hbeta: 2.8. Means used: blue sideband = 19.8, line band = 17.5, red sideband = 19.1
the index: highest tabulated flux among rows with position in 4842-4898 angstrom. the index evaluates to 20.33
